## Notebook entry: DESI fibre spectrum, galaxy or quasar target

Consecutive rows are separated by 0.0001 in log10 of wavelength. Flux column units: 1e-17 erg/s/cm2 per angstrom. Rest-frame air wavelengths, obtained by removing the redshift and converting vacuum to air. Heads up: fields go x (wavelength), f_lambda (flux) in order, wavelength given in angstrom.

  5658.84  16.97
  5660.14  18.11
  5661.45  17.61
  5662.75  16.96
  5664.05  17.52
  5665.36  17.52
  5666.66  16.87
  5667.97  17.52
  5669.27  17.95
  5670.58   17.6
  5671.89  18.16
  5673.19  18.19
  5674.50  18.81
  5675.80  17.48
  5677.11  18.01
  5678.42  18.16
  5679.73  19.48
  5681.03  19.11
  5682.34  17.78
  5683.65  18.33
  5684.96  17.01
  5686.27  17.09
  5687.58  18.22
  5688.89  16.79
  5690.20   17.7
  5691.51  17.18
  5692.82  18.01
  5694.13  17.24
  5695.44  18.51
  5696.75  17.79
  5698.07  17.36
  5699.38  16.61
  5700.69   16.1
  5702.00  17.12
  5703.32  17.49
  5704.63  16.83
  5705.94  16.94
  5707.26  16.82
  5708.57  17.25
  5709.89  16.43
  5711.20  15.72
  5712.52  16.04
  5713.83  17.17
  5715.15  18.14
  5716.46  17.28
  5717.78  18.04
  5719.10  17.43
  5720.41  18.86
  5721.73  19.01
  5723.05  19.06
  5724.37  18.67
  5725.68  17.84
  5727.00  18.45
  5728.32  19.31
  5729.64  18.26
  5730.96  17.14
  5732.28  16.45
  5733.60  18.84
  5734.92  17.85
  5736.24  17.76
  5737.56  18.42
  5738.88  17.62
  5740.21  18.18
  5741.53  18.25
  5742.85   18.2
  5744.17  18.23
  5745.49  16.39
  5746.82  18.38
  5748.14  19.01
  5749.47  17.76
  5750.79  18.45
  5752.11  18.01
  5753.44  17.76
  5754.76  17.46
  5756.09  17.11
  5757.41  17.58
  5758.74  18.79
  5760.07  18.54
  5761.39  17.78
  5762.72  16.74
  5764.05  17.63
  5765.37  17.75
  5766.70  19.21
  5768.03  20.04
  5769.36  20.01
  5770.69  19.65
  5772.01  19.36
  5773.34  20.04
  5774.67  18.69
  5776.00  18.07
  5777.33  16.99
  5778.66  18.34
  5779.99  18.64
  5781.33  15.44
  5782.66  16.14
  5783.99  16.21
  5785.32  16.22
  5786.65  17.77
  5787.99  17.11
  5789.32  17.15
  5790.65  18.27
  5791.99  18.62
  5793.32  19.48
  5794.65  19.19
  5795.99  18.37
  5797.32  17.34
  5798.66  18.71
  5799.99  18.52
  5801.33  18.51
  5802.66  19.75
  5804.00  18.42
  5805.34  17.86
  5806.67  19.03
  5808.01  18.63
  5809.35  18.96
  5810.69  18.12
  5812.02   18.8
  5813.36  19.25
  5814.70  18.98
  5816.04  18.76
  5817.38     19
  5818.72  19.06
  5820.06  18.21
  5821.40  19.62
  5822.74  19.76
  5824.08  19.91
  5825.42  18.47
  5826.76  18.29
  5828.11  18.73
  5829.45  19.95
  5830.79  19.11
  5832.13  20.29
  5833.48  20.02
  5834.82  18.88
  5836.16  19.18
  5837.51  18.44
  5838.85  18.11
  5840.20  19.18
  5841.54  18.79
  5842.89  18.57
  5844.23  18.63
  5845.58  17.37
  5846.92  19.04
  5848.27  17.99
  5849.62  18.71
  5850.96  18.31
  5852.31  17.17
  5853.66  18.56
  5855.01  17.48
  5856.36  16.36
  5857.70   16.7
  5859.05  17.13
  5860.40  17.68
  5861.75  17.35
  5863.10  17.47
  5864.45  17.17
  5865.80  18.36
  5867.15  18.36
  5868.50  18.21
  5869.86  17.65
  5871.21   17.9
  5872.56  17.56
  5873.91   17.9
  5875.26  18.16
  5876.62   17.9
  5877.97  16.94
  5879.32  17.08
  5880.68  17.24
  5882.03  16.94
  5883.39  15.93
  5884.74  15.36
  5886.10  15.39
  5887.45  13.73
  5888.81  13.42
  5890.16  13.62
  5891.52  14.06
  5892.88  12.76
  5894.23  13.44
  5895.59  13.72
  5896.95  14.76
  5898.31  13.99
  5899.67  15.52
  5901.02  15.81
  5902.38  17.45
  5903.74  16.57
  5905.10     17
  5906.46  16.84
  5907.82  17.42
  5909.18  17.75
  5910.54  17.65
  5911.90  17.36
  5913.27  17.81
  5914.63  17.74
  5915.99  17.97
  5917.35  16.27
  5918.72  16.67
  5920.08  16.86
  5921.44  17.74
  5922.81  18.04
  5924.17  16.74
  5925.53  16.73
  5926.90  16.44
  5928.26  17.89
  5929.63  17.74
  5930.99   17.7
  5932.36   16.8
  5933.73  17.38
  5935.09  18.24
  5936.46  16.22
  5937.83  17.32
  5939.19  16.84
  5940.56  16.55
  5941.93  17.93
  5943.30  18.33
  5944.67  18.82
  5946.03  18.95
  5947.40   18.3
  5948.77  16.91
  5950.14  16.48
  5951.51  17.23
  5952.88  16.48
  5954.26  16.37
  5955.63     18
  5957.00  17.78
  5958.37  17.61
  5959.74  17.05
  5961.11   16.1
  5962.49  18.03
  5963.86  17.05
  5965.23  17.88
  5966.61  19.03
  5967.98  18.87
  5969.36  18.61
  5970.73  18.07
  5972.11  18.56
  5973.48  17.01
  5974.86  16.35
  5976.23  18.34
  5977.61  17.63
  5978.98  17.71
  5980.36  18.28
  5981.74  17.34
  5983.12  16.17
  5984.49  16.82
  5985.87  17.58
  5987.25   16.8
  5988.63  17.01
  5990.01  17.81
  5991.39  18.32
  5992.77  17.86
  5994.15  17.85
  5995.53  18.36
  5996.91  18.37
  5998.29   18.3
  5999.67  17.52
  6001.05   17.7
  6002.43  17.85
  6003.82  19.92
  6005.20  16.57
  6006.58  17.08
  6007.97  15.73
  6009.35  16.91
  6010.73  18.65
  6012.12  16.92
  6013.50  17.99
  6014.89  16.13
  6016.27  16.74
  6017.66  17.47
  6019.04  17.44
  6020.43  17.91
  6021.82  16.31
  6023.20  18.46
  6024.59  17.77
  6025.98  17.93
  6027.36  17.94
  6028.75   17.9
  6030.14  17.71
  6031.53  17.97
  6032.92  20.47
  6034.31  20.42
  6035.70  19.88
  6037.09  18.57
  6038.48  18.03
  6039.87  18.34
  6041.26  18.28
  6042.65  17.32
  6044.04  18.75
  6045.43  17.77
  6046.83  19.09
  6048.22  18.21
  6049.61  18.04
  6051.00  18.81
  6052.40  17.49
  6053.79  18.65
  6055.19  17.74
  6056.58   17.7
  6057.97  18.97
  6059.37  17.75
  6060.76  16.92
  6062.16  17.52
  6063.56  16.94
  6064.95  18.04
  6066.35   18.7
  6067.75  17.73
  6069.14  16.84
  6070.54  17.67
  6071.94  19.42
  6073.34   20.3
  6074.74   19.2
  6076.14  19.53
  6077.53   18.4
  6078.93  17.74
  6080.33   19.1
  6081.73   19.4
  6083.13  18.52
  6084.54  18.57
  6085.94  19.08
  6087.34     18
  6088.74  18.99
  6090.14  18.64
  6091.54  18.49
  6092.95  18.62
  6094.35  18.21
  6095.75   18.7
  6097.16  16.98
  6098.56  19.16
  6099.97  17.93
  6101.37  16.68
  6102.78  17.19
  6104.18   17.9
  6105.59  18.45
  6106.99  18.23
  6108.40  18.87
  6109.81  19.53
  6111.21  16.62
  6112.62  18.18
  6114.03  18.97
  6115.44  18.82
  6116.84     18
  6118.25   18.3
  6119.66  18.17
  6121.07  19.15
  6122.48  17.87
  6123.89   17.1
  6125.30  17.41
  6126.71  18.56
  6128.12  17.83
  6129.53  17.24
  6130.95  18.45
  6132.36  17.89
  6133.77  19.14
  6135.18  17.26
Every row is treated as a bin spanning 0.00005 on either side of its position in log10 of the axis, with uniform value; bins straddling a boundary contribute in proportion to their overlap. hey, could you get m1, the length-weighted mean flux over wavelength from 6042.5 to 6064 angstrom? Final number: 18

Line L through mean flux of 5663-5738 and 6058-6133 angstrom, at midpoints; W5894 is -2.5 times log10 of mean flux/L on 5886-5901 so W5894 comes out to 0.27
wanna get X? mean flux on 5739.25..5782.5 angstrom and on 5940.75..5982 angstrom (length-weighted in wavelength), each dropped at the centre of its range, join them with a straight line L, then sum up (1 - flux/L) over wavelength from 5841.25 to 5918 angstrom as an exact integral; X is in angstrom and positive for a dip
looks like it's 4.5 angstrom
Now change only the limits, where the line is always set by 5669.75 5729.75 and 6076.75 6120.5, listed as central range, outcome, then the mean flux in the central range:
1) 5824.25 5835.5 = -0.8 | 19.3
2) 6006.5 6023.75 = 1.0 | 17.2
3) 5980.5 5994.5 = 0.6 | 17.4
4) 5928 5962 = 1.3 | 17.4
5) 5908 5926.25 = 0.7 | 17.3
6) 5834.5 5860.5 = -0.2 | 18.1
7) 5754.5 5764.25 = 0.0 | 17.7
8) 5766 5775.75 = -0.9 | 19.5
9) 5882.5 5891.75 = 1.8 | 14.6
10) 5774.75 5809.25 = -0.2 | 18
